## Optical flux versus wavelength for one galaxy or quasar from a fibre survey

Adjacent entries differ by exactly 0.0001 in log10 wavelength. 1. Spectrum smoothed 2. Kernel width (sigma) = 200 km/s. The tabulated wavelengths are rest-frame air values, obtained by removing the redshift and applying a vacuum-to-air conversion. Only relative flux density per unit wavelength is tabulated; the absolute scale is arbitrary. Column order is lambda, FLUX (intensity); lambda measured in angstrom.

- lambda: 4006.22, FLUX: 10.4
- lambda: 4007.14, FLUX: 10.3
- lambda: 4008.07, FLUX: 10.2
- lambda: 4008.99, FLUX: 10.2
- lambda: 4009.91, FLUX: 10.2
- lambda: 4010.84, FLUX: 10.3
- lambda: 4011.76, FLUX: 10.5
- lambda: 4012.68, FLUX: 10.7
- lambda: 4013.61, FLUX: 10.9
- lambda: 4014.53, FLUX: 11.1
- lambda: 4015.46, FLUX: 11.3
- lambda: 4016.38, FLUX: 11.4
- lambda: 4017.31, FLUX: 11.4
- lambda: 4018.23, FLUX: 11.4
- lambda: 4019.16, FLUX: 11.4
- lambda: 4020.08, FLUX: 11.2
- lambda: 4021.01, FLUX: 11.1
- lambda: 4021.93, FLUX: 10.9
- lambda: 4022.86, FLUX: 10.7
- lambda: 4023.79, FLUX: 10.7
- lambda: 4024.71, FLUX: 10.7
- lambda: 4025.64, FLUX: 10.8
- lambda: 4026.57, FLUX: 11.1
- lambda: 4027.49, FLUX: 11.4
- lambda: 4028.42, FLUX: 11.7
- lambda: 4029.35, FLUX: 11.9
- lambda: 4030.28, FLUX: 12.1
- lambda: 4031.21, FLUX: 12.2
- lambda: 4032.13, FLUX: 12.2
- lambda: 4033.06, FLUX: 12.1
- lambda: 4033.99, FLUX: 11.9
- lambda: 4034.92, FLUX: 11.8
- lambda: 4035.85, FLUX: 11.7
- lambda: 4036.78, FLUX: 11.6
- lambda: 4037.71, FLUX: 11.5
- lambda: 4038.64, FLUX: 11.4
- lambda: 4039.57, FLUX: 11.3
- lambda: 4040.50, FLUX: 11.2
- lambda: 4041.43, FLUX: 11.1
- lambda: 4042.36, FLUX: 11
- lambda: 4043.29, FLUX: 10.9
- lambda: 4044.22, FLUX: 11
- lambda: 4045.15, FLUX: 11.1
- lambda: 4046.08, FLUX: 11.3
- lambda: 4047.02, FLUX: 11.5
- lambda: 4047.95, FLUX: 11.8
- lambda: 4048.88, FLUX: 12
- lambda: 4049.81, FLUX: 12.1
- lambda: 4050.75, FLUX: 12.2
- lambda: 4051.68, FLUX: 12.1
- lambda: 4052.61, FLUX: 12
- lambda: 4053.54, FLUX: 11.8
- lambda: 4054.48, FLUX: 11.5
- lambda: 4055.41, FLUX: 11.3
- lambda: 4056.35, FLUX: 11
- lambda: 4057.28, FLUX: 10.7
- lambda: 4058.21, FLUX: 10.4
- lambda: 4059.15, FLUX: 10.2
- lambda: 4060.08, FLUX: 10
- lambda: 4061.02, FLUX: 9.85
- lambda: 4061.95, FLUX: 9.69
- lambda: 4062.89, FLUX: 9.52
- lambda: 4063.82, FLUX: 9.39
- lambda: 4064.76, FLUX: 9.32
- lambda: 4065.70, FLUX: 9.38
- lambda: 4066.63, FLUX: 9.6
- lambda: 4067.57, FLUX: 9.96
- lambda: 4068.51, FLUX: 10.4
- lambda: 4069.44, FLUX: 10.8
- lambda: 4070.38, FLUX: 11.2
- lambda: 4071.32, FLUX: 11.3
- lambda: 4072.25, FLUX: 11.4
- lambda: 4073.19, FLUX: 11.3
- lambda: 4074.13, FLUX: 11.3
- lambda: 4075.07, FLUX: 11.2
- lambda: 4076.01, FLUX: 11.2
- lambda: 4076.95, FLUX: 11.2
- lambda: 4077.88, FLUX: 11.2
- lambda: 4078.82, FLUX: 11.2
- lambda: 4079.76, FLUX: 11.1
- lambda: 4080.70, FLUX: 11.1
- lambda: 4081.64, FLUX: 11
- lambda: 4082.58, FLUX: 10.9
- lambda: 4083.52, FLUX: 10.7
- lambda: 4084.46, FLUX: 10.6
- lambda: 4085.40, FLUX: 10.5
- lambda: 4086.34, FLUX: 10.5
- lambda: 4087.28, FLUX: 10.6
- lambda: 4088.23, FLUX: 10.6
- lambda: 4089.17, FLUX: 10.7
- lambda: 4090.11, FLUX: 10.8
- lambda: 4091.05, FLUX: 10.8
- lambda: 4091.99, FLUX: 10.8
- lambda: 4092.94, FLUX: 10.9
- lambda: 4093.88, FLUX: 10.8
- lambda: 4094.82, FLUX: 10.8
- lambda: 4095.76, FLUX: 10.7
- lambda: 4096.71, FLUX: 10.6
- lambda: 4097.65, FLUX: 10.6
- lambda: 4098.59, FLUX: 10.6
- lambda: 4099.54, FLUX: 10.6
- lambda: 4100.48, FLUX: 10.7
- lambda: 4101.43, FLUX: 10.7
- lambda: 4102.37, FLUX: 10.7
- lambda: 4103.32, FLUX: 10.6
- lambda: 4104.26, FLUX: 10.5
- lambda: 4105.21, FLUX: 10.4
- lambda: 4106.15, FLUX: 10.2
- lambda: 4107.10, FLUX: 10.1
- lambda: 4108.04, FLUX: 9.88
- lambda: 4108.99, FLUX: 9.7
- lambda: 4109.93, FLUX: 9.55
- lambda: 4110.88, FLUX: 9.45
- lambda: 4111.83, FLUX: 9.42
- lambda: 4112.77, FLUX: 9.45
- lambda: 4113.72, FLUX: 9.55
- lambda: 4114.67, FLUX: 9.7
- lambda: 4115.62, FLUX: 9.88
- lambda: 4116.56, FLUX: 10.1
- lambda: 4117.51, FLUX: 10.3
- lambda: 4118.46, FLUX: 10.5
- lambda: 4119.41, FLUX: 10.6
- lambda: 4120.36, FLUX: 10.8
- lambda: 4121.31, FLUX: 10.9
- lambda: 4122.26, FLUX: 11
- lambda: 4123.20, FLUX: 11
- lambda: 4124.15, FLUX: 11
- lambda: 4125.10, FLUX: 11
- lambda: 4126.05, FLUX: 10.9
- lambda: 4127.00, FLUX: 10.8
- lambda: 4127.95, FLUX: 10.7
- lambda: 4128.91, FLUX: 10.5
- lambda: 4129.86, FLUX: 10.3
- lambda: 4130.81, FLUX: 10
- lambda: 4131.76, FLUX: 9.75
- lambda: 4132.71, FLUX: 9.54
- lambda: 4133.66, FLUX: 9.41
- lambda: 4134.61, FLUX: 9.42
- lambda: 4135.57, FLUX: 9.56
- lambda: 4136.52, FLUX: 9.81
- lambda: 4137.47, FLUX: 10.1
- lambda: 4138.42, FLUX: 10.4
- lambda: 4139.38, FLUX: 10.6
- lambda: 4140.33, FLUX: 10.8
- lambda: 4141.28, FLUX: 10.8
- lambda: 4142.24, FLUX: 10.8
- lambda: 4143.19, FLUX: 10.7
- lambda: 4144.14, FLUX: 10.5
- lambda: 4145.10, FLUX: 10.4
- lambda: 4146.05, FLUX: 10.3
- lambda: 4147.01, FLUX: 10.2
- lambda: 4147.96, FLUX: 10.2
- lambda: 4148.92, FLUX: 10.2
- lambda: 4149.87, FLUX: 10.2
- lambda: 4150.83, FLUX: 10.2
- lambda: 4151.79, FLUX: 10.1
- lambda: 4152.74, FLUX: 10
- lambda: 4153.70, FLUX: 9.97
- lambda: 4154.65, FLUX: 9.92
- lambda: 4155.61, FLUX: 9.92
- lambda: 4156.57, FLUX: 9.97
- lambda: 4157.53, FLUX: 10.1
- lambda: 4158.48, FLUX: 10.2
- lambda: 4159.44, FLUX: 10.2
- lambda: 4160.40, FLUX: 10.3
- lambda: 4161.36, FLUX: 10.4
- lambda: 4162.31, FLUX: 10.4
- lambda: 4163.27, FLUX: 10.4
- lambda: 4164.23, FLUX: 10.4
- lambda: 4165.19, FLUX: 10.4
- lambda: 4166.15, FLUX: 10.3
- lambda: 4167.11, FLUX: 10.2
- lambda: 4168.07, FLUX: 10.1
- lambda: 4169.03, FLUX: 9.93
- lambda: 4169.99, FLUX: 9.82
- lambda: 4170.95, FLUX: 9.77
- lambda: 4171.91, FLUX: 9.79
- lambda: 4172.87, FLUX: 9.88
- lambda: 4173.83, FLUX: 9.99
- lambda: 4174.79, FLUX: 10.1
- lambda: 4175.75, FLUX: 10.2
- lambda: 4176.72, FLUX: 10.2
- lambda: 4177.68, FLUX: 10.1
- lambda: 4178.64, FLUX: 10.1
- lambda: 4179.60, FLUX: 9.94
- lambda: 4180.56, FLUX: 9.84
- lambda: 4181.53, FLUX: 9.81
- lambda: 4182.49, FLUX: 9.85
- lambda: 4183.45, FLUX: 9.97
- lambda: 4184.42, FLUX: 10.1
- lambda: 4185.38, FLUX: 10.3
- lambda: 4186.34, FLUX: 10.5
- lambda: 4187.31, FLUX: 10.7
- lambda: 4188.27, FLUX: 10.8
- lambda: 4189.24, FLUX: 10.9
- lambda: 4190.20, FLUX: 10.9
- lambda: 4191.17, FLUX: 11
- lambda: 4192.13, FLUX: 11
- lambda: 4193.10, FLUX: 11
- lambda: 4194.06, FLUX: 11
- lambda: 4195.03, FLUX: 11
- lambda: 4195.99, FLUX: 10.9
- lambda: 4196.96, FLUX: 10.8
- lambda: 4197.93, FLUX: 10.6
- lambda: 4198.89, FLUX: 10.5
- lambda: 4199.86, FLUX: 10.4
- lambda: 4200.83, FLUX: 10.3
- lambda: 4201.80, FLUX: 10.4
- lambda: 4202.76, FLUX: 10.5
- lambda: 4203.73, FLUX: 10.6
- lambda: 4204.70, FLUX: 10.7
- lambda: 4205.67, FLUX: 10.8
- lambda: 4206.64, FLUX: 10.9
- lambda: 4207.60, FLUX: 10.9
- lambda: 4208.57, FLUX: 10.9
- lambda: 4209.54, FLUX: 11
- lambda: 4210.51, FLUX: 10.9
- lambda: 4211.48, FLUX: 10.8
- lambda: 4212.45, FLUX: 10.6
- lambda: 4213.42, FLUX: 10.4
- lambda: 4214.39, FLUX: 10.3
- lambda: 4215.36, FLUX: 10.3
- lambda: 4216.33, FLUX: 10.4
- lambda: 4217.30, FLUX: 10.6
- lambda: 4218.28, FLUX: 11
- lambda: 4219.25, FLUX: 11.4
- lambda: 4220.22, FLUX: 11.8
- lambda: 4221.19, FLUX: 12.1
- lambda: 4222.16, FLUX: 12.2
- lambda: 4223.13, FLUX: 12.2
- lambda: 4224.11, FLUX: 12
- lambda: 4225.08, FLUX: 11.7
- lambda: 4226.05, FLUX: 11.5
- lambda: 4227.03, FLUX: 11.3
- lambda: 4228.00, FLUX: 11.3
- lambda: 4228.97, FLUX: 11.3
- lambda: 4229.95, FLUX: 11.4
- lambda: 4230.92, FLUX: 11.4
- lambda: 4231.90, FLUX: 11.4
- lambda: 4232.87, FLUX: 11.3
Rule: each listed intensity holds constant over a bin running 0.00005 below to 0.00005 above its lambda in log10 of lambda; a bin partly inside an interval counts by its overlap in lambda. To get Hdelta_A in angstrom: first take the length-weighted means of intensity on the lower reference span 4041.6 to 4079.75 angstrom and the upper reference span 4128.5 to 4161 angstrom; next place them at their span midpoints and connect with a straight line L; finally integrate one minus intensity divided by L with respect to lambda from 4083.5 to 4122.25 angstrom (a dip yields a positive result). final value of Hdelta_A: 0.5 angstrom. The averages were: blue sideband 10.9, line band 10.4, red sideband 10.2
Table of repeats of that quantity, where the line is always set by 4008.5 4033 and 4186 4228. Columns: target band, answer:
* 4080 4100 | 0.6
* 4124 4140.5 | 1.2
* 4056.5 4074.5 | 1.3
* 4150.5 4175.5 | 2.0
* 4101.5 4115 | 1.3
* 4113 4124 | 0.7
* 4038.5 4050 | -0.2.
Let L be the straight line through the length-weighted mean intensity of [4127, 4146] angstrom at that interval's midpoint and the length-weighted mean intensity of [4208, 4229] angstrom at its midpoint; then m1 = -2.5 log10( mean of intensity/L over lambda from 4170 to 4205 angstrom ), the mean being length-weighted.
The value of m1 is 0.044 mag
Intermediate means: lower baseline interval 10.2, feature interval 10.4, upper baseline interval 11.2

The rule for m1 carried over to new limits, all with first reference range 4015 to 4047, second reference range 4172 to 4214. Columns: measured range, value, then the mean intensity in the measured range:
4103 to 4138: 0.07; 10.2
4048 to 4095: 0.03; 10.8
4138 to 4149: 0.03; 10.5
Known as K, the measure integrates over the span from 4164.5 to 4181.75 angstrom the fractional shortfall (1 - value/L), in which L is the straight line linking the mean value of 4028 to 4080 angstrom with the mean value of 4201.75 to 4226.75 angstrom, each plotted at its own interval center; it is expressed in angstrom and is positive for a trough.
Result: 1.6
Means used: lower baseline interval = 11.1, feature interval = 10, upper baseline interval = 11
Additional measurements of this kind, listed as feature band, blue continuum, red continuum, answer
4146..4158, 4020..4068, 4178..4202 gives 0.6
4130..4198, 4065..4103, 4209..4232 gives 4.8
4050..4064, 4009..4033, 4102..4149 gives 0.0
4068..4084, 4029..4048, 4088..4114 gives -0.4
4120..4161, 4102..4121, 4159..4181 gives -0.9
